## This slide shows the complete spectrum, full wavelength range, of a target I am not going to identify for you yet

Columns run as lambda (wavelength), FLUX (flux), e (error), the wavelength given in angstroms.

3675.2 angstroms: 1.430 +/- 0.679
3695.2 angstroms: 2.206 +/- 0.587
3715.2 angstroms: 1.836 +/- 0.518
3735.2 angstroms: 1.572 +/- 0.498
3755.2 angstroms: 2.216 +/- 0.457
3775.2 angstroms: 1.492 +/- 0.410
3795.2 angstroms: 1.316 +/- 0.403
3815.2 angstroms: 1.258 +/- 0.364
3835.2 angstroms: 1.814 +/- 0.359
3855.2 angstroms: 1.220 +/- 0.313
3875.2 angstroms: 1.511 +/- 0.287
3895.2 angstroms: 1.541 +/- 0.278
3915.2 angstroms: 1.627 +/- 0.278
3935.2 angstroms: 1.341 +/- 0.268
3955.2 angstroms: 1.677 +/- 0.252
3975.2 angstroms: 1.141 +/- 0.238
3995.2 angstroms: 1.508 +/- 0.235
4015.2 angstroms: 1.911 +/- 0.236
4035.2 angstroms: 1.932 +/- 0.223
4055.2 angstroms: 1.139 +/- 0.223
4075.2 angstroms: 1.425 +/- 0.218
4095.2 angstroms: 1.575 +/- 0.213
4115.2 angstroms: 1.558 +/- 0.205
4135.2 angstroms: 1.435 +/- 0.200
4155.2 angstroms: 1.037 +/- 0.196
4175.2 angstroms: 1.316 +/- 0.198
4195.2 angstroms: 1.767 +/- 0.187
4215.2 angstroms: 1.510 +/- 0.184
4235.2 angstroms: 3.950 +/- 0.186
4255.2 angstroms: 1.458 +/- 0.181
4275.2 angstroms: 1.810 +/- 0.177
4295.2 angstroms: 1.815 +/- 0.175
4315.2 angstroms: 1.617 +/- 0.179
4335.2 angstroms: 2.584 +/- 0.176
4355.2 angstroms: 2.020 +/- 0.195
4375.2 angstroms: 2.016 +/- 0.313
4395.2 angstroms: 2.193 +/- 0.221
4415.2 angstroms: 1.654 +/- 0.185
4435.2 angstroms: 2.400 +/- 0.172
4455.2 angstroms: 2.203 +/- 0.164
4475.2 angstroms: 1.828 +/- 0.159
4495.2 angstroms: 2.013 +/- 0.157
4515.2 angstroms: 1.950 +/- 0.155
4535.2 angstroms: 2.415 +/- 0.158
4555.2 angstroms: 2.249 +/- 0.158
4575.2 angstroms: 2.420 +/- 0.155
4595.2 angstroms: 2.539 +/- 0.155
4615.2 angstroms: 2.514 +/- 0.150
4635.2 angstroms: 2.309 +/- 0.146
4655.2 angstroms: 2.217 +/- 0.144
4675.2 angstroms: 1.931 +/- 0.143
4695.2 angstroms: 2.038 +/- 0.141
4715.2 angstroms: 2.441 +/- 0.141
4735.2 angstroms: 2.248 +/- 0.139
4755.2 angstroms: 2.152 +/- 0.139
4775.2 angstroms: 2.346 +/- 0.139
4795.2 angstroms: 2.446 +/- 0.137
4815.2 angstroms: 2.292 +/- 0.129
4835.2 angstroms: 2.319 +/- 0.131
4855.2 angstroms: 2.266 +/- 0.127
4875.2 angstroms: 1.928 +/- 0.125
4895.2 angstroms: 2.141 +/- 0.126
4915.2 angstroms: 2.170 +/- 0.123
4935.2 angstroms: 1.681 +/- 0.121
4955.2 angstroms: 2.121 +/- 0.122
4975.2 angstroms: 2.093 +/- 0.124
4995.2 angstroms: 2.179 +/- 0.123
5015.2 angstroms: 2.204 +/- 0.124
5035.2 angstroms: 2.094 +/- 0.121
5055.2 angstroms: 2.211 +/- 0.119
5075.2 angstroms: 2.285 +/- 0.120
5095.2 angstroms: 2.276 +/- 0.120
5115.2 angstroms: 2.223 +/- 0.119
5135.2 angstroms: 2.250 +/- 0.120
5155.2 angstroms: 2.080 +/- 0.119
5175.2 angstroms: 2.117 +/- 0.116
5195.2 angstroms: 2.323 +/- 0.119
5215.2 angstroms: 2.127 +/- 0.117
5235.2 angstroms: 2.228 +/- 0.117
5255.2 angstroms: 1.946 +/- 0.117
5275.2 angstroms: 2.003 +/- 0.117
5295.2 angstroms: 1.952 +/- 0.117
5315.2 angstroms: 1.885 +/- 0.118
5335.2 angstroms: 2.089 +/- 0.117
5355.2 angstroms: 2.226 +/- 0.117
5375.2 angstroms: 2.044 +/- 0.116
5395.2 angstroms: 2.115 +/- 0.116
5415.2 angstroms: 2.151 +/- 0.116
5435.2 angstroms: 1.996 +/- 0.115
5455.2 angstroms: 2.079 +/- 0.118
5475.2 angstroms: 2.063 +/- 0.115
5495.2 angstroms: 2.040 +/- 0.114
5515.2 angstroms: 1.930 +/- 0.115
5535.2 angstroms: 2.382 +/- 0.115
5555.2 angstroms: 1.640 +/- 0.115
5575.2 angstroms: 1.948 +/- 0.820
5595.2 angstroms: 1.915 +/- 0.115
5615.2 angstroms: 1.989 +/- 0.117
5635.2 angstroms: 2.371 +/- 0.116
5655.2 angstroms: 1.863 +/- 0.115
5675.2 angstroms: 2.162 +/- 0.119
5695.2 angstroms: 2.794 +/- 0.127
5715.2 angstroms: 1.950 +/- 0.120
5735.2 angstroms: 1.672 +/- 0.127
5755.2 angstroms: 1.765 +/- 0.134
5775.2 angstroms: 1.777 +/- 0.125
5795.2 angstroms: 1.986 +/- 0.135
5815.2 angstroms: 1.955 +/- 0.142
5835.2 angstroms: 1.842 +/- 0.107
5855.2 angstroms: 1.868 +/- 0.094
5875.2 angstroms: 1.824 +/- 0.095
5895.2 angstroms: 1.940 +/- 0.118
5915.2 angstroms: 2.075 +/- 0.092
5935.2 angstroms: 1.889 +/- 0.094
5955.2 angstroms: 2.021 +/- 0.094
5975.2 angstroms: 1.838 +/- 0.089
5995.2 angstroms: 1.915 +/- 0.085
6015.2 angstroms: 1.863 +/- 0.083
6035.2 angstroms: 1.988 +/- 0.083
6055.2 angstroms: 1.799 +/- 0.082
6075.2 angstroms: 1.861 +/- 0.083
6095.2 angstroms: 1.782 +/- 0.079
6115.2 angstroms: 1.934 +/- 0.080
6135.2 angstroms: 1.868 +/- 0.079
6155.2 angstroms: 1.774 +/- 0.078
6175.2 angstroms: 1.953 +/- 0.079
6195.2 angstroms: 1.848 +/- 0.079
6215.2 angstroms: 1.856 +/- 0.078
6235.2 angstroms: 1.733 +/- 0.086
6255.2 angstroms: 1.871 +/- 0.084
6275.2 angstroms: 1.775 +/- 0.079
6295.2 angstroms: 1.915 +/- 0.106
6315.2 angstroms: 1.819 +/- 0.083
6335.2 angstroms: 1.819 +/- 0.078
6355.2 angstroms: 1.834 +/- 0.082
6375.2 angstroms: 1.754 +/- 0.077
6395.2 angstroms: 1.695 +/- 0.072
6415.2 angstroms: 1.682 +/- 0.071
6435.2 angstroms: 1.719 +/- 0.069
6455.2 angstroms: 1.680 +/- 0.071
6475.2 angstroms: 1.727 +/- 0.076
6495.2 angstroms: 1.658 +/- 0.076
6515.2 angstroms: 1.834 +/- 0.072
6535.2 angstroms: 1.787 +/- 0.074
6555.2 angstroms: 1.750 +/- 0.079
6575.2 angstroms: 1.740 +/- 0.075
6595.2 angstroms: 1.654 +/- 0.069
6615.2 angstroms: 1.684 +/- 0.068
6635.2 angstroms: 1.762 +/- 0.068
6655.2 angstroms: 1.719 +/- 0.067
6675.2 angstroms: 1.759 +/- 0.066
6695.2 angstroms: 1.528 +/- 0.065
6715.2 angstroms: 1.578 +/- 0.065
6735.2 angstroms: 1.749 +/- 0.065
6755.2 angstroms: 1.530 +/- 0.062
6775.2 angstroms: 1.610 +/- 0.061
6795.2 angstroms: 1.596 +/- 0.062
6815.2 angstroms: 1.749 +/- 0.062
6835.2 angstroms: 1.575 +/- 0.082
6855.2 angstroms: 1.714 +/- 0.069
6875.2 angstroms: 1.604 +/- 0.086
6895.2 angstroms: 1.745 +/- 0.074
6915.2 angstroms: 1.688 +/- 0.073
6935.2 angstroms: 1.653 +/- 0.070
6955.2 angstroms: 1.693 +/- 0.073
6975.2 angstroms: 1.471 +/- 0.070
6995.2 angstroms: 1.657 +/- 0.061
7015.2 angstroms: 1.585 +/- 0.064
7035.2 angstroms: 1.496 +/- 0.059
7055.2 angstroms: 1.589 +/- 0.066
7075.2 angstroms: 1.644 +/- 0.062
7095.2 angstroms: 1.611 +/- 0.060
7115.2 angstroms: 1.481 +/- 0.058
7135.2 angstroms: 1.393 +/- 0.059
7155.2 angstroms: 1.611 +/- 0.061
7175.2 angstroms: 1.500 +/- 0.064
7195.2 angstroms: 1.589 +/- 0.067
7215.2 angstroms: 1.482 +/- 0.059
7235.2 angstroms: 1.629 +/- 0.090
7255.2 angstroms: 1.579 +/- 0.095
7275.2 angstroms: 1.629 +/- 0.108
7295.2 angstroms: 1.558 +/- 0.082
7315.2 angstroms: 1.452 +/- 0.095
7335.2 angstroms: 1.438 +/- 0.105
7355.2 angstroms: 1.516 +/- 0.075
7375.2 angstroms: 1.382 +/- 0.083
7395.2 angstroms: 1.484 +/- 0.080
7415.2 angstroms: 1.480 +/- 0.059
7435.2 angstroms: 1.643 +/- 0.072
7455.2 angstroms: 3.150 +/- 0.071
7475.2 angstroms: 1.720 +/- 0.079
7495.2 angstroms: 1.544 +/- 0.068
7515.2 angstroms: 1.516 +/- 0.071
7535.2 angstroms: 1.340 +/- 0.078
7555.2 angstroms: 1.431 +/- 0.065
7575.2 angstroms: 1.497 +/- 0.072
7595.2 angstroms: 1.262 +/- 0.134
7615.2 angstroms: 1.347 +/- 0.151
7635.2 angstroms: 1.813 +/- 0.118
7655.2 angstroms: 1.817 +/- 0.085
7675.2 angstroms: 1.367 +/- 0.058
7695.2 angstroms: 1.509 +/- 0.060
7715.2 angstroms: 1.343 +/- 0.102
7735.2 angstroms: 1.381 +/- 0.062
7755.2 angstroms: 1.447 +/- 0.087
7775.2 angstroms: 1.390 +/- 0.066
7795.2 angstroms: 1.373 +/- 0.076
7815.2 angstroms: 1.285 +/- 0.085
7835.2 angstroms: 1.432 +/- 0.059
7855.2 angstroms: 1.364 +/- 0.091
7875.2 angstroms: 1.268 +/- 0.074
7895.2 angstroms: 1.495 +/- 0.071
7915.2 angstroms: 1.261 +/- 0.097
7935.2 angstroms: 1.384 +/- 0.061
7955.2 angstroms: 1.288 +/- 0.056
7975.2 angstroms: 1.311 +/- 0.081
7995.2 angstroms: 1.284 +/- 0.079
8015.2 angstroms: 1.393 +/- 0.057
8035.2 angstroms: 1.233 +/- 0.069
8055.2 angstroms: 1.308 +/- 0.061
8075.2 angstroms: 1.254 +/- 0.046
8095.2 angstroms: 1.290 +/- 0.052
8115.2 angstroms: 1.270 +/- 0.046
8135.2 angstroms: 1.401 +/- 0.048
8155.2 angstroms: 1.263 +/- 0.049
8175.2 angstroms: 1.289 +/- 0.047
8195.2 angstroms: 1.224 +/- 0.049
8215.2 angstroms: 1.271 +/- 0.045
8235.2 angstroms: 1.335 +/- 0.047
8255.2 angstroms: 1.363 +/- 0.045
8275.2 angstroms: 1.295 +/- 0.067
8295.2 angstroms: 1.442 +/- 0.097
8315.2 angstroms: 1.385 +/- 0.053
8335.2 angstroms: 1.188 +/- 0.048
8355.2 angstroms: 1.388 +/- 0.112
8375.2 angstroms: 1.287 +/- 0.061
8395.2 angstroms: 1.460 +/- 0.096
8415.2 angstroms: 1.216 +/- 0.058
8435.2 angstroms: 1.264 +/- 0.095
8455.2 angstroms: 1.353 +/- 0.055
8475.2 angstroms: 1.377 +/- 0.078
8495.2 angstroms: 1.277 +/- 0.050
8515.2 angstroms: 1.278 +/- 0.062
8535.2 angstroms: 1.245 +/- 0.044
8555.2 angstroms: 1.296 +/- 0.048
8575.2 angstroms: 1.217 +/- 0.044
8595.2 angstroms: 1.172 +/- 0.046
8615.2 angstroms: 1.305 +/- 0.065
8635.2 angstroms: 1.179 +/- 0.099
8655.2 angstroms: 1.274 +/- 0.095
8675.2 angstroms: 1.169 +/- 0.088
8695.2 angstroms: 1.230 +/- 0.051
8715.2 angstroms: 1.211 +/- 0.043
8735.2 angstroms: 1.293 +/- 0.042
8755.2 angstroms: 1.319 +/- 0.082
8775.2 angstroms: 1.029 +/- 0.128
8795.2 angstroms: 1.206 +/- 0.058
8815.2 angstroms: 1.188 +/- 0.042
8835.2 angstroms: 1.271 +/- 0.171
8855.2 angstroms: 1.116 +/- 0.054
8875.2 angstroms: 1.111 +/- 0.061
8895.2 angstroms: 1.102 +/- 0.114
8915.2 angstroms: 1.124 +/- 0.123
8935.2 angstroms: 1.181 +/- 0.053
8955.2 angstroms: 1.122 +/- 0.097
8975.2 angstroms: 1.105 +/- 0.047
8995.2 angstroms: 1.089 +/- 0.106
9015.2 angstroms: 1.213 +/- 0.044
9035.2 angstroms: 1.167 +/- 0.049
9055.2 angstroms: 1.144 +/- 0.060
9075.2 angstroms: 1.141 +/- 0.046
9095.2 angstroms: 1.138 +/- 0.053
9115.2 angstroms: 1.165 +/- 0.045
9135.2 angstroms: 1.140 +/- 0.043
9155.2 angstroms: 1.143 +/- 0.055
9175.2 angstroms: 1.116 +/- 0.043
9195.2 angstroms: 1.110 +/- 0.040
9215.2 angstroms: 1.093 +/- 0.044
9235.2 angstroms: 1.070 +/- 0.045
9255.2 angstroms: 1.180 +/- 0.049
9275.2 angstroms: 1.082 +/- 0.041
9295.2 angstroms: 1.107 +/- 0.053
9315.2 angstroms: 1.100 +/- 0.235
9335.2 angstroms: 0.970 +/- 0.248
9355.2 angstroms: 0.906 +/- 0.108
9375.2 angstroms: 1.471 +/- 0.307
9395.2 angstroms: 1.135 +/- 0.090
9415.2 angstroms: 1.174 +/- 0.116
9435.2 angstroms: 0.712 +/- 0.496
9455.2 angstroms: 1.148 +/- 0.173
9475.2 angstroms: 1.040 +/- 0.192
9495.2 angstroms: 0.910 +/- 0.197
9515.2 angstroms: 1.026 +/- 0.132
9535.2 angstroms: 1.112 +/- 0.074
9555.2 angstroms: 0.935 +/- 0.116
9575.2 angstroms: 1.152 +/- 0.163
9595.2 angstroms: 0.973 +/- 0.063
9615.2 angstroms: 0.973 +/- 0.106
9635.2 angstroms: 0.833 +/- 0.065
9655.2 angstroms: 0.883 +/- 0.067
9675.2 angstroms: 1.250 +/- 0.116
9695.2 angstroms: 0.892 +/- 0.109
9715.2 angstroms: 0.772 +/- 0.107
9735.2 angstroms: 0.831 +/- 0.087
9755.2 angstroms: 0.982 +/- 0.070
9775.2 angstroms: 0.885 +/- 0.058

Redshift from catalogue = 0.14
